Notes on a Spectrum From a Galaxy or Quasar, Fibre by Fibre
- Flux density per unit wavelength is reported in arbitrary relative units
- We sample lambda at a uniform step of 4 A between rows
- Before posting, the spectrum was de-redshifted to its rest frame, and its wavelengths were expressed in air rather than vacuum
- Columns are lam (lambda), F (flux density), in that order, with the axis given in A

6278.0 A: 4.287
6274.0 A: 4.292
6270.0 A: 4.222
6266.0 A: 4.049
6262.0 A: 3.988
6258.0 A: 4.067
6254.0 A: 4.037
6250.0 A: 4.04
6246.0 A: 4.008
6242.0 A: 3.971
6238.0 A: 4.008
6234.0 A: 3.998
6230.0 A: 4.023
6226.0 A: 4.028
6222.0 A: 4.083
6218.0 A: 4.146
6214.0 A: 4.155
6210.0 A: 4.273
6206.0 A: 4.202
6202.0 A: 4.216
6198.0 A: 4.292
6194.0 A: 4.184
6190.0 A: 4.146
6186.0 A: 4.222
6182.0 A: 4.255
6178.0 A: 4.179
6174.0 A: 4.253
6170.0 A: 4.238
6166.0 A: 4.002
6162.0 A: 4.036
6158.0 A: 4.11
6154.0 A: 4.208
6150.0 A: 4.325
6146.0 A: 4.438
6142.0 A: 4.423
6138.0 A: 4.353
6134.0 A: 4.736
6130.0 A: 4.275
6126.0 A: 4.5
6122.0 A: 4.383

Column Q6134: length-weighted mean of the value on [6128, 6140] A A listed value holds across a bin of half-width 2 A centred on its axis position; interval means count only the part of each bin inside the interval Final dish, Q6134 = 4.45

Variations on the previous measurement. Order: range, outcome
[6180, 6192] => 4.21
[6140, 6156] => 4.35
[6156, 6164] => 4.07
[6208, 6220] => 4.19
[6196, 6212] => 4.25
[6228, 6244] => 4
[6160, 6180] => 4.14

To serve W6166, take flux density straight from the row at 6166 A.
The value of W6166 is 4.002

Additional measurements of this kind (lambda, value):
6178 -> 4.179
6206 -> 4.202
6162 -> 4.036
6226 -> 4.028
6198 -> 4.292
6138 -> 4.353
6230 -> 4.023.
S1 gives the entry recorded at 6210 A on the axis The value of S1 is 4.273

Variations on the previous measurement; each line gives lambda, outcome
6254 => 4.037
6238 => 4.008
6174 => 4.253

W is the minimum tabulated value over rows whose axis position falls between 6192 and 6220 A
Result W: 4.146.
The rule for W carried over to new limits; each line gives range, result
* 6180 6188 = 4.222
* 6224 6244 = 3.971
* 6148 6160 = 4.11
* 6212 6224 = 4.083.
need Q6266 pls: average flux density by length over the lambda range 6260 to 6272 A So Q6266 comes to 4.09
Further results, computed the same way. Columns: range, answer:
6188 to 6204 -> 4.21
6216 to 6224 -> 4.11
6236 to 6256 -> 4.01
